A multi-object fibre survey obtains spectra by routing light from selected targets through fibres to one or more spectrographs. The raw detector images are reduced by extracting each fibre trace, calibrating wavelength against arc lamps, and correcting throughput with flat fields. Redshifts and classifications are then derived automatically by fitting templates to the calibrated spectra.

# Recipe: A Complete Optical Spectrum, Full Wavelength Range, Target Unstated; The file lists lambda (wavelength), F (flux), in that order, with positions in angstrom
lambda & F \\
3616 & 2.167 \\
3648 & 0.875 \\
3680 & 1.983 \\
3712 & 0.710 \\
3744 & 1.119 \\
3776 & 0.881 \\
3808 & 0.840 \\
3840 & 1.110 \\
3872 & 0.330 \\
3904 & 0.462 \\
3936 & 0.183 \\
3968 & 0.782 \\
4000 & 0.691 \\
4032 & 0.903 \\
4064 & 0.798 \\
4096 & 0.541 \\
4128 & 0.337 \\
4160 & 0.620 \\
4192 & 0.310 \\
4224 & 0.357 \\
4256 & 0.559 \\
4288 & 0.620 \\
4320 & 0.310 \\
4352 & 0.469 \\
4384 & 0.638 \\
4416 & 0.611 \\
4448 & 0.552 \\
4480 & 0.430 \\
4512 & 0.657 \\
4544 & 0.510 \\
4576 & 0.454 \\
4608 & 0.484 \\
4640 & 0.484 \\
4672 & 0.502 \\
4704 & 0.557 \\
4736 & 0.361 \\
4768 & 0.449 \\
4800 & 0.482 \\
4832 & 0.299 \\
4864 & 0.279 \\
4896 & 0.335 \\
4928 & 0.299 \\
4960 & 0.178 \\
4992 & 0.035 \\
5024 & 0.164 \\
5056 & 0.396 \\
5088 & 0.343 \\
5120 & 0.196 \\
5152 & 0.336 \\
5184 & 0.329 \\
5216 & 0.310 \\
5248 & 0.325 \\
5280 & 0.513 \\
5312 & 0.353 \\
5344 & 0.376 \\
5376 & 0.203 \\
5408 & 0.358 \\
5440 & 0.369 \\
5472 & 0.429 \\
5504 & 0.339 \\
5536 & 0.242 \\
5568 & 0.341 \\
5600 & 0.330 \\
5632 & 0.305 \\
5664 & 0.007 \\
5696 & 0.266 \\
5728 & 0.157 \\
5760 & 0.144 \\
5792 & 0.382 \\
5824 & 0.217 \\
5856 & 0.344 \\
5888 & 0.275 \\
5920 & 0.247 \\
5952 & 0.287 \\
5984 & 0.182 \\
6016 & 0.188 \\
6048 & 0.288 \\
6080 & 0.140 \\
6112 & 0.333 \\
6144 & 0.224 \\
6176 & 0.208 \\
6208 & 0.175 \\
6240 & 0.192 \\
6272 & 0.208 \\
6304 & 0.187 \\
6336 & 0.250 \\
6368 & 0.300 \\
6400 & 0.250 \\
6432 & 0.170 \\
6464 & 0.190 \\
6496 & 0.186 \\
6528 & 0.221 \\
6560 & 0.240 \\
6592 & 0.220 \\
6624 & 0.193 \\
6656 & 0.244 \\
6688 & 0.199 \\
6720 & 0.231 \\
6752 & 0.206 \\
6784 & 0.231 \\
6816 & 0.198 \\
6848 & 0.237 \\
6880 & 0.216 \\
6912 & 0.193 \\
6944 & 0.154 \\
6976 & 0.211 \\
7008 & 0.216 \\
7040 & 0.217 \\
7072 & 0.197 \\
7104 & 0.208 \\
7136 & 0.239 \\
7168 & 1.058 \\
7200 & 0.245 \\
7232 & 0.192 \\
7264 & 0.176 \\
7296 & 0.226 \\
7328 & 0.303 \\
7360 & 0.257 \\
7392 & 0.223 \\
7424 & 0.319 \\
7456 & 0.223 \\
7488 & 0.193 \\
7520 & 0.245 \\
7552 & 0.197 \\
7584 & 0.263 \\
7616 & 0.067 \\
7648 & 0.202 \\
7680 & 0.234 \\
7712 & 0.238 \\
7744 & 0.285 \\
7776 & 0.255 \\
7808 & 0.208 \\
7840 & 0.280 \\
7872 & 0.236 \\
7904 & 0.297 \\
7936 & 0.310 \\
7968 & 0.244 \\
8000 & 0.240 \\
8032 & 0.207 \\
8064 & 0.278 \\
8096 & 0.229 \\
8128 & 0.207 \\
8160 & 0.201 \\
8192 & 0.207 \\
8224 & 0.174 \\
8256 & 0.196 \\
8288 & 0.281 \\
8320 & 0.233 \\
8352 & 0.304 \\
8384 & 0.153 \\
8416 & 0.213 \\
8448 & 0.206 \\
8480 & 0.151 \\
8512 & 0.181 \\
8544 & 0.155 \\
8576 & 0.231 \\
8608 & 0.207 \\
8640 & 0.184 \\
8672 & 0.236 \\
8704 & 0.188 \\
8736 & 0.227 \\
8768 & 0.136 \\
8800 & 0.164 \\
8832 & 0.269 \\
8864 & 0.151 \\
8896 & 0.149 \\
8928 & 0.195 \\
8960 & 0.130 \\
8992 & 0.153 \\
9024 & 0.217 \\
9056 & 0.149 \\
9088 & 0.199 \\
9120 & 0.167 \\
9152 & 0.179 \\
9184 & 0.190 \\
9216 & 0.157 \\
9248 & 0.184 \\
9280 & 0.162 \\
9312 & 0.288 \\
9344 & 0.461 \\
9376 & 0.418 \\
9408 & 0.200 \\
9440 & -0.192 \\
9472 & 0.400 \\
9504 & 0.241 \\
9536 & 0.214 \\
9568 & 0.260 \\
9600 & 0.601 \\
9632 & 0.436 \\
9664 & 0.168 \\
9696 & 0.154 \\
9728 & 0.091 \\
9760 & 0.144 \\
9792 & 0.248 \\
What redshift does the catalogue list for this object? 0.920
